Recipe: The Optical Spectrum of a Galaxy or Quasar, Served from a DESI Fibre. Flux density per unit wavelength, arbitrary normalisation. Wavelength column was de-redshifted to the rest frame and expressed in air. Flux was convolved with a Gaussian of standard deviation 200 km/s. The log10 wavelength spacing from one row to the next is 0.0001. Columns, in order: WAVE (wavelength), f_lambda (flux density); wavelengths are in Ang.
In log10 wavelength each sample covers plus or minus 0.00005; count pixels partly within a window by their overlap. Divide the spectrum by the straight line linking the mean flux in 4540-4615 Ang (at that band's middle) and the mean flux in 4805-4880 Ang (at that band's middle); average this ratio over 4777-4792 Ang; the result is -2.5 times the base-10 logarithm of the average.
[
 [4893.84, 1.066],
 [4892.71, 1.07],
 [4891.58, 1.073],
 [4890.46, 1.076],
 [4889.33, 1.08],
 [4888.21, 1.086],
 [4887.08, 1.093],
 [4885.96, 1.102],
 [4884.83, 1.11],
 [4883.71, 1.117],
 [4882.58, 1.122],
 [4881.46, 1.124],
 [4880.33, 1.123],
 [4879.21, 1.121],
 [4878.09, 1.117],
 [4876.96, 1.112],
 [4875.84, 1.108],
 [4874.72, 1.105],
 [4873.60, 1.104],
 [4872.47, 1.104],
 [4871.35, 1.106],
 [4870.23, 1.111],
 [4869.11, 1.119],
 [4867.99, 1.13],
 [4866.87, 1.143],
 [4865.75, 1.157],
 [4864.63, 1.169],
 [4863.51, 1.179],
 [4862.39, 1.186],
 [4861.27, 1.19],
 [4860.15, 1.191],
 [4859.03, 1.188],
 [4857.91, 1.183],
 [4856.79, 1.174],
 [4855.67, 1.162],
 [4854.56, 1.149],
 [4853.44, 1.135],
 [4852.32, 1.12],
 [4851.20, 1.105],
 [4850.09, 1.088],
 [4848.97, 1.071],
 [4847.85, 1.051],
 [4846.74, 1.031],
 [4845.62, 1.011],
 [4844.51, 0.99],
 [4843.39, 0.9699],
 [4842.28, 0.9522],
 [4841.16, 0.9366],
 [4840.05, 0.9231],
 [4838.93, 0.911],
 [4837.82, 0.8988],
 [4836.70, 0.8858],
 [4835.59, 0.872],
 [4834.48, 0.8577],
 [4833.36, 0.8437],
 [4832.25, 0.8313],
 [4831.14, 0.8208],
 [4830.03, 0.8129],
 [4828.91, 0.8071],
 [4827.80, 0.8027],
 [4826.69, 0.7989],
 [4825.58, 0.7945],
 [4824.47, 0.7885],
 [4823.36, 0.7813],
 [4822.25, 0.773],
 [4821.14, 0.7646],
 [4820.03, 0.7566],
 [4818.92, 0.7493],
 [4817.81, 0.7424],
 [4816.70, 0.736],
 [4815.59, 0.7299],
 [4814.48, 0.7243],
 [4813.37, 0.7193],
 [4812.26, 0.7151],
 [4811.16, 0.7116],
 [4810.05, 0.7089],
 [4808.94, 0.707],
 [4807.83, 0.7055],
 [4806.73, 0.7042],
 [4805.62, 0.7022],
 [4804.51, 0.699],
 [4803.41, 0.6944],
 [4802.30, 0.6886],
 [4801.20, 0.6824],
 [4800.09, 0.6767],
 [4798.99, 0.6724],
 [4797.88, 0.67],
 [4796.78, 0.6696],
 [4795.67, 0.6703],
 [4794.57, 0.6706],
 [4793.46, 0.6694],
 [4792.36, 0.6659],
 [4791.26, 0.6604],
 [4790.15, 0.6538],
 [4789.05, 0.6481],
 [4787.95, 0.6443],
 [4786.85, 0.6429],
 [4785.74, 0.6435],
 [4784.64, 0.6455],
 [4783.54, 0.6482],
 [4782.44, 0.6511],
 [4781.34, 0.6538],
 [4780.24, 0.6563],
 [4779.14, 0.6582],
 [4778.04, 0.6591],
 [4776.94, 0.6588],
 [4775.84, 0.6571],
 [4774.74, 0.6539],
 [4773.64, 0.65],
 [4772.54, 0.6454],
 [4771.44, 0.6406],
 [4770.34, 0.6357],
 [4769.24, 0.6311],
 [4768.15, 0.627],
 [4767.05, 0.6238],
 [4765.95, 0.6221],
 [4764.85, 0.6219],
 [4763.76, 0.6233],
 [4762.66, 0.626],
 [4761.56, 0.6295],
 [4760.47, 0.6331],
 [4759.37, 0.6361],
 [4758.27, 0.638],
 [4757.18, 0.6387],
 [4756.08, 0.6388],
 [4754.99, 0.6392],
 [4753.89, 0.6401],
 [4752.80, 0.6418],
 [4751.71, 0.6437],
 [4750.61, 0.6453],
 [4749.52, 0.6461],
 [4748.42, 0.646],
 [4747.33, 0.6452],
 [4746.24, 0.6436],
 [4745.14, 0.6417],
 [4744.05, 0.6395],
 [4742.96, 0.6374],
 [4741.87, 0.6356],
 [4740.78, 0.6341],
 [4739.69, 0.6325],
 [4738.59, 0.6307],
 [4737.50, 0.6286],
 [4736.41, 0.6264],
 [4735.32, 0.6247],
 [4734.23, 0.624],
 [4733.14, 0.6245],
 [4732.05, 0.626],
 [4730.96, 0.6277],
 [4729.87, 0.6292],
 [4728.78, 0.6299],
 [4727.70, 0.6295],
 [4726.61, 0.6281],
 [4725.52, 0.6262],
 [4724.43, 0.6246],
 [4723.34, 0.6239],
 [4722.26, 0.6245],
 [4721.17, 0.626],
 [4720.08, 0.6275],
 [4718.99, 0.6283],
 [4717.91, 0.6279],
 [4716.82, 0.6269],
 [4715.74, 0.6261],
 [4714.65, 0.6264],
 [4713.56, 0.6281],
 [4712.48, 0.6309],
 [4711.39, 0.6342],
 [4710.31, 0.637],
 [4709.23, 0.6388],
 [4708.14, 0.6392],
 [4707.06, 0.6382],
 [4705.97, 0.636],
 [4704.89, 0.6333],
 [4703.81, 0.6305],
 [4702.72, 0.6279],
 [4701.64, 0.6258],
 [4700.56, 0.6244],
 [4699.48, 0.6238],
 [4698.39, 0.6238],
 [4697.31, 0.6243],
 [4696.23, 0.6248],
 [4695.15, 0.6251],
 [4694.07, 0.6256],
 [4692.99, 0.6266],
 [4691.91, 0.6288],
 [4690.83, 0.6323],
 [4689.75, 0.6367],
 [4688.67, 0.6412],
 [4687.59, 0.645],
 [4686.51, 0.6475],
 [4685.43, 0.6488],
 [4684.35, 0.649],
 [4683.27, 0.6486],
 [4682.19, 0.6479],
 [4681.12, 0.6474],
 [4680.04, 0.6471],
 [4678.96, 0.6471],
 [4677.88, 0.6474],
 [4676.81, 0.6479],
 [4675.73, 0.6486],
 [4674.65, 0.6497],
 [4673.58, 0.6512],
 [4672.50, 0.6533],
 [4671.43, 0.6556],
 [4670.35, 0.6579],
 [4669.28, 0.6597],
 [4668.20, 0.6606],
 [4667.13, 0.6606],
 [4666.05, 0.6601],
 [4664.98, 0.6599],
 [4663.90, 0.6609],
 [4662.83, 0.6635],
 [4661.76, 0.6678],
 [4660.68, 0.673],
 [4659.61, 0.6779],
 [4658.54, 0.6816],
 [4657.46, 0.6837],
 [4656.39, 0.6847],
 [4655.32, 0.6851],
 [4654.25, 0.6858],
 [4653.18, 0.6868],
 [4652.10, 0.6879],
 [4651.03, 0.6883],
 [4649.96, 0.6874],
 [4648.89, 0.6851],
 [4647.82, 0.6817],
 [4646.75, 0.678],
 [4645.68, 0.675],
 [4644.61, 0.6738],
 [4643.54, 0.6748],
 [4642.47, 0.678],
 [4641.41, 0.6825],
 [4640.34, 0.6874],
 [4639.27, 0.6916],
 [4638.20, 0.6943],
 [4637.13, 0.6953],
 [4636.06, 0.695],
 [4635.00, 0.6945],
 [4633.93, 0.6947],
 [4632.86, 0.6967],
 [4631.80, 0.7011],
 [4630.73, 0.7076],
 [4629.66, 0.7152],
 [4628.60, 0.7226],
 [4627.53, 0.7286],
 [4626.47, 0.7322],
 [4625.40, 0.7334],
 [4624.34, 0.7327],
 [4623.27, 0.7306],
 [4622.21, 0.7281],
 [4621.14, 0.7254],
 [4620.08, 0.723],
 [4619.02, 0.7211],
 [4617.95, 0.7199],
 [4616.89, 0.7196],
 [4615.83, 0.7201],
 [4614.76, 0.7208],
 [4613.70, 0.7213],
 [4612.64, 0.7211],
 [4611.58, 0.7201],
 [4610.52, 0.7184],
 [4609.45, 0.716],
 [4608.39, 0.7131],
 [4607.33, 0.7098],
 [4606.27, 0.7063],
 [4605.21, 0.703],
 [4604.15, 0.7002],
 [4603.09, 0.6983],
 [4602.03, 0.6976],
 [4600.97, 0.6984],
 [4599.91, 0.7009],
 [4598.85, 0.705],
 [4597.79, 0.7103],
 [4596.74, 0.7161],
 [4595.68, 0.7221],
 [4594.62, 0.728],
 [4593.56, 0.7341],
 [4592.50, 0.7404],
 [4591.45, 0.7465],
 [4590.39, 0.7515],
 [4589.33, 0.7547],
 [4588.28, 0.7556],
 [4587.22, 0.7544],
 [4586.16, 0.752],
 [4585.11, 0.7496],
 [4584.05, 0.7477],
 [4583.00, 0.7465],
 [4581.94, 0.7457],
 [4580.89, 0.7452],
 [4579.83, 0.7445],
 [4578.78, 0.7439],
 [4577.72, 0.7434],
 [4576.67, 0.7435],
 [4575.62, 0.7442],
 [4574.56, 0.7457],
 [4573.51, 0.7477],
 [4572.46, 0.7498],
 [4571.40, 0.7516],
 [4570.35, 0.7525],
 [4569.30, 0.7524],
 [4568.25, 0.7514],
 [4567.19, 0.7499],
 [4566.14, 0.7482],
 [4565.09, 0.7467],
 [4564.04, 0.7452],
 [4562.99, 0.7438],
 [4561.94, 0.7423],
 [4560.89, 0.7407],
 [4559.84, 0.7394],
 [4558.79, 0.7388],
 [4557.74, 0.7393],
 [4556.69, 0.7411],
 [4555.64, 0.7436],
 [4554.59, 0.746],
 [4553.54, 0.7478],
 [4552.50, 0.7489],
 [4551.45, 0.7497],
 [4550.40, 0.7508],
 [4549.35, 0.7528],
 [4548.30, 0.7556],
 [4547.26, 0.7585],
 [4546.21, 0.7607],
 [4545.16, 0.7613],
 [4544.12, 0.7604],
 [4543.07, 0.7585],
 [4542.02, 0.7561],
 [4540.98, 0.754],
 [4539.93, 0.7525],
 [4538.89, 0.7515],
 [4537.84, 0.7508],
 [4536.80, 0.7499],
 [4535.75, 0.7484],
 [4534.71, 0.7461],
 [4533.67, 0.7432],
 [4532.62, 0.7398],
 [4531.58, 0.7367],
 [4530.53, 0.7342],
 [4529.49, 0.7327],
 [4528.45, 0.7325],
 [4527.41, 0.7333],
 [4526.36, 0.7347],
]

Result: 0.36 mag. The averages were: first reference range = 0.738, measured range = 0.652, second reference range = 0.954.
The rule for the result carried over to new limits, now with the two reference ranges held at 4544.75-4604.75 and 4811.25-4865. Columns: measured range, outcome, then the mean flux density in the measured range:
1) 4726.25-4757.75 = 0.34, 0.635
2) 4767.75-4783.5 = 0.34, 0.649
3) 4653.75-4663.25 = 0.18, 0.678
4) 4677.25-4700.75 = 0.28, 0.637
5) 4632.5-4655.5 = 0.16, 0.686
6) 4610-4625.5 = 0.07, 0.724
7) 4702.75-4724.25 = 0.32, 0.63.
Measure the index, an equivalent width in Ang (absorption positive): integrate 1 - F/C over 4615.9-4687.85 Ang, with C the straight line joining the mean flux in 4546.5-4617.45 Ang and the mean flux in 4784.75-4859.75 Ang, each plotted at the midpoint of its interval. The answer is 7.6 Ang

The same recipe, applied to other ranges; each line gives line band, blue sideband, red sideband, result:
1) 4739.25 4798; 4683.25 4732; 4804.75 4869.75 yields 9.5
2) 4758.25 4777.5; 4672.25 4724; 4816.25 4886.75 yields 4.0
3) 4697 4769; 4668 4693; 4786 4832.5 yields 4.8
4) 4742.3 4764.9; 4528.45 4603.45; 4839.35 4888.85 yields 7.7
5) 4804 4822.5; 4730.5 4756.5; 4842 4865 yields 4.2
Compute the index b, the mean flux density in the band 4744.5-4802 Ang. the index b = 0.648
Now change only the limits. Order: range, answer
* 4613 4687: 0.684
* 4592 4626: 0.717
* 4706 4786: 0.636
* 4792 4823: 0.707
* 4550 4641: 0.729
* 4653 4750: 0.641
